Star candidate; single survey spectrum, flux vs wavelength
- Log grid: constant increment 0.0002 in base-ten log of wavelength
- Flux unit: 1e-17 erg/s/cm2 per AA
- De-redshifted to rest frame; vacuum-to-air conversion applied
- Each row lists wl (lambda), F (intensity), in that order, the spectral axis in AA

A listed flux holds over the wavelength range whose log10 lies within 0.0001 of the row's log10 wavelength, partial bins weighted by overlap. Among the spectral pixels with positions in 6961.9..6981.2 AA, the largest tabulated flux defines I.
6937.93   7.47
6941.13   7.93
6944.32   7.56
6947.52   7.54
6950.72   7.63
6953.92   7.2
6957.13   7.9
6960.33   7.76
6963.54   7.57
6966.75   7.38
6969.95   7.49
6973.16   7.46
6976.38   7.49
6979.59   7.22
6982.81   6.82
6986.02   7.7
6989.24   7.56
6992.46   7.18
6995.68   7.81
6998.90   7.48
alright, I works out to 7.57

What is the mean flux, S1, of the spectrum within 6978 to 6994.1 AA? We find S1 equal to 7.3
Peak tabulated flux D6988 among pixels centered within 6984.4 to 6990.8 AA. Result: 7.7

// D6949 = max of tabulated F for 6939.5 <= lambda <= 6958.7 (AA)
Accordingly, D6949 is 7.93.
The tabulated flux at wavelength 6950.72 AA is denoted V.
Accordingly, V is 7.63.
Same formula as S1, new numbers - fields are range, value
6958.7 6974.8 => 7.53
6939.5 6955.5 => 7.57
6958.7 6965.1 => 7.67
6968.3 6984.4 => 7.3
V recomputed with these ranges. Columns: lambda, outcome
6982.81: 6.82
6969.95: 7.49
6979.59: 7.22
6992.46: 7.18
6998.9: 7.48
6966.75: 7.38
